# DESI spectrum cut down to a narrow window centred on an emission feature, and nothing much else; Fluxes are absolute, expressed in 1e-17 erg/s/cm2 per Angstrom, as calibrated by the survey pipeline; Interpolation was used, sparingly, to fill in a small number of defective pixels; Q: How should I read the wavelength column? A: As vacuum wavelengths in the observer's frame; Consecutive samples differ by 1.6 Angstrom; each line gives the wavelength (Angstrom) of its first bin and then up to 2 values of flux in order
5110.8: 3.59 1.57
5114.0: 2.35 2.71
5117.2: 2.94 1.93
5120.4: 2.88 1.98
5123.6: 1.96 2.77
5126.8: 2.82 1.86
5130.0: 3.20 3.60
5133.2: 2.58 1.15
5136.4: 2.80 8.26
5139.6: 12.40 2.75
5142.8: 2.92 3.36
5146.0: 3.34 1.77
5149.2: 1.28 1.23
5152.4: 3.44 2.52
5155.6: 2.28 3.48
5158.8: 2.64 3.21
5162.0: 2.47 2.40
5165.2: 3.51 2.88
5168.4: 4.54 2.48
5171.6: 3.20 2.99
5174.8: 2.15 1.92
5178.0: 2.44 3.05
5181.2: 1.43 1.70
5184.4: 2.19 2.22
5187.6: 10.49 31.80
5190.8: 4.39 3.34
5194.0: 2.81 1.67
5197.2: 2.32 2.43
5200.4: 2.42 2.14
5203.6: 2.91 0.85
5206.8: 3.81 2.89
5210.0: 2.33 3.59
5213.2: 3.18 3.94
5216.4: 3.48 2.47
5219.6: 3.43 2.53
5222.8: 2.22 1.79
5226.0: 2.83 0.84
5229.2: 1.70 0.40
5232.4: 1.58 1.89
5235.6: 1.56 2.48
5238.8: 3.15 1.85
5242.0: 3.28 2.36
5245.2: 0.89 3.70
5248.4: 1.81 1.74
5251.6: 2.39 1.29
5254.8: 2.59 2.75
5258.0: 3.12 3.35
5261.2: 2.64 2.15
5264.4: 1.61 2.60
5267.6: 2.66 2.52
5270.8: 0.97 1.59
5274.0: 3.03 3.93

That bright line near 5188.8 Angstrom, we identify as [O III]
